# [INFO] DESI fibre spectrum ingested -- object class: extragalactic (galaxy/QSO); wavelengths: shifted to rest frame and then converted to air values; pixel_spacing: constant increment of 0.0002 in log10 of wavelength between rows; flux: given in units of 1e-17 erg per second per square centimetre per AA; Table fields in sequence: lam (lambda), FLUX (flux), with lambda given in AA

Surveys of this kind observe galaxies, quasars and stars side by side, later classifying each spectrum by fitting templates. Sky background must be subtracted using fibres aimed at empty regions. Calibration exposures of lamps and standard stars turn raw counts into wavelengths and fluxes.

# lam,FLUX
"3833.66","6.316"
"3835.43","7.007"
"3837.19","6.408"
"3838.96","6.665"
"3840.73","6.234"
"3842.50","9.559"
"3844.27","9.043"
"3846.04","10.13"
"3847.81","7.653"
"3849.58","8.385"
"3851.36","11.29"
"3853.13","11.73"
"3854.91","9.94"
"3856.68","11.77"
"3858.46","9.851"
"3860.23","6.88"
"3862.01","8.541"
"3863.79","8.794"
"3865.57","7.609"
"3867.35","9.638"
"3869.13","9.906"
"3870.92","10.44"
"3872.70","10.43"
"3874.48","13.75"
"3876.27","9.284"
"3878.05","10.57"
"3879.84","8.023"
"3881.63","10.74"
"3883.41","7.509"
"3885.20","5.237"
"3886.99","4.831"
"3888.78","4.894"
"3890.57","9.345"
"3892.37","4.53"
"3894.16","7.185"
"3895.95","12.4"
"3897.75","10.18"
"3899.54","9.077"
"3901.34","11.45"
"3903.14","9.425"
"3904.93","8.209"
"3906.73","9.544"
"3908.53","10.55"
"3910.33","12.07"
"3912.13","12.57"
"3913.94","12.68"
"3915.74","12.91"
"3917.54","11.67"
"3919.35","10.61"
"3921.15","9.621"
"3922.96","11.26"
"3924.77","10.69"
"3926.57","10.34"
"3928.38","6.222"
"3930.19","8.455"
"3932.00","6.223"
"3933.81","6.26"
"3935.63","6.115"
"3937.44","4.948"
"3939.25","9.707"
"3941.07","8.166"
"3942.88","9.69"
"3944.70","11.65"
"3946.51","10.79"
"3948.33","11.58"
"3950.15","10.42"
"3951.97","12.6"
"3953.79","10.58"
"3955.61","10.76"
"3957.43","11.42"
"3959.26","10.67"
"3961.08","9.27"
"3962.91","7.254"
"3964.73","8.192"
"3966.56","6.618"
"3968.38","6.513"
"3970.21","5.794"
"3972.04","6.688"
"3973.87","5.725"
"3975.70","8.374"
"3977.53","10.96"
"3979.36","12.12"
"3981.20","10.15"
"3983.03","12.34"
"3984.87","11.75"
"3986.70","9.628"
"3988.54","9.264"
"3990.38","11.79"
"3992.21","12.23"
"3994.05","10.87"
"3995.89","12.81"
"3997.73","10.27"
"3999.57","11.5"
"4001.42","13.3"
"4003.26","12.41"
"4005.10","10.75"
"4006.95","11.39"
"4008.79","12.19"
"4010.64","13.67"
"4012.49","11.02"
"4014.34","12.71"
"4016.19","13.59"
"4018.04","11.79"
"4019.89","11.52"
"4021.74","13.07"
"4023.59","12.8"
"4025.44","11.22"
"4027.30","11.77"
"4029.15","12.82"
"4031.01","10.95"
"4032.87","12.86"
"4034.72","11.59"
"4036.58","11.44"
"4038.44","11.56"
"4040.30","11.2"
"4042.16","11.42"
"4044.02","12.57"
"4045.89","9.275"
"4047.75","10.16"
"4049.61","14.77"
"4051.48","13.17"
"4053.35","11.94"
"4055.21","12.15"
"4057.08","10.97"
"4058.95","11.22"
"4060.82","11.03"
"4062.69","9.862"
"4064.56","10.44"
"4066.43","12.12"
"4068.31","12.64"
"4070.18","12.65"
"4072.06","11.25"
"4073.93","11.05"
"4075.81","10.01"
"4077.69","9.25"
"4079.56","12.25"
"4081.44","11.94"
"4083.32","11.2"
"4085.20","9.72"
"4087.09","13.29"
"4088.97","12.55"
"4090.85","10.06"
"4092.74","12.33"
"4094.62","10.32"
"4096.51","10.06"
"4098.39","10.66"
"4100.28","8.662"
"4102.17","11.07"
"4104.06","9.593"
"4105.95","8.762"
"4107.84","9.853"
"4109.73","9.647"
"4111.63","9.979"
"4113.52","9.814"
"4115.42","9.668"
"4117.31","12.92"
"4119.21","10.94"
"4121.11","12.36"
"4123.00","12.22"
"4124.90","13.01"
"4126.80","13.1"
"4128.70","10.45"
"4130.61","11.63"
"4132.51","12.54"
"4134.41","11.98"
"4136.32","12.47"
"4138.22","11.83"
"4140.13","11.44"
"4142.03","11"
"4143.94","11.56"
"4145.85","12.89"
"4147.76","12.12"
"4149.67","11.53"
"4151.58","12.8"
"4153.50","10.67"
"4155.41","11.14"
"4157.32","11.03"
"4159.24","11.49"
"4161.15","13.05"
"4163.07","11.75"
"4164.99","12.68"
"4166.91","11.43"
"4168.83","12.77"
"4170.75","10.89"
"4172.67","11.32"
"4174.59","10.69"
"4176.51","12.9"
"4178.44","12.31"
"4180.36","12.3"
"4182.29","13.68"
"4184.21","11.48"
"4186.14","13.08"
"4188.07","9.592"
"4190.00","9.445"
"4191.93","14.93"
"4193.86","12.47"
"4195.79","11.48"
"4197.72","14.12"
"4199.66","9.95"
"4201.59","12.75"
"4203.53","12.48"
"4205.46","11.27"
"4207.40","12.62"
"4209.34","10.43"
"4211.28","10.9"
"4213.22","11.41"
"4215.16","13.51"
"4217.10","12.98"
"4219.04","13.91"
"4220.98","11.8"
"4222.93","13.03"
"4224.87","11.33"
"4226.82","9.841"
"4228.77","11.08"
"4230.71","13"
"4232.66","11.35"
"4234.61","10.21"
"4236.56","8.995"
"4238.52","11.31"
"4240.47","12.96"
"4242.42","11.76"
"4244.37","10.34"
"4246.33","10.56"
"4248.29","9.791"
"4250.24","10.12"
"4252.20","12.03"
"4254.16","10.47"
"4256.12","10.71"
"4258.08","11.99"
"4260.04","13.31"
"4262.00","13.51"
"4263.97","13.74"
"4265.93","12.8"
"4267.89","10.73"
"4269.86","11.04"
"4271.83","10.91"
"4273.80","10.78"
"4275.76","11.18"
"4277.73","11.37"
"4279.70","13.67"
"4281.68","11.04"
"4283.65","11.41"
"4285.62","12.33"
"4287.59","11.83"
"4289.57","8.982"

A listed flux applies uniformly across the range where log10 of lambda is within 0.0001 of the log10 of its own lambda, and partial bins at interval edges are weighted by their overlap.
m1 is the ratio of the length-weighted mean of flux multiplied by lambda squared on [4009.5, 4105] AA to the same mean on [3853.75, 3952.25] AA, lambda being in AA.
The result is 1.32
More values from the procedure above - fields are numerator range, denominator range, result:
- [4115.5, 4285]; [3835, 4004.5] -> 1.42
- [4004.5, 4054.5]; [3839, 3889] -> 1.44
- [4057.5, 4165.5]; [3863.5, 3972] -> 1.34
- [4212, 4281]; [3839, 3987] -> 1.47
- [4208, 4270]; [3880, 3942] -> 1.52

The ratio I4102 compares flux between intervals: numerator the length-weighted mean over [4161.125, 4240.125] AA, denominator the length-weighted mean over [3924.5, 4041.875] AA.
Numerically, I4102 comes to 1.1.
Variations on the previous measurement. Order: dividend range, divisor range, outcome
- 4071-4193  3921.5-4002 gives 1.19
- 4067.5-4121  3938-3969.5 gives 1.12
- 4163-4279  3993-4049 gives 0.99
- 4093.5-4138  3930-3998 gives 1.16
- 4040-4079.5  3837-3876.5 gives 1.22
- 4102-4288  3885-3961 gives 1.22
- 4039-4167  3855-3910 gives 1.25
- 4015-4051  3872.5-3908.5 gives 1.35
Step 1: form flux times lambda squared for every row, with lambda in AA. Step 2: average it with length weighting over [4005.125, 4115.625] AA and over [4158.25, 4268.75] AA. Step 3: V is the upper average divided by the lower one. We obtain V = 1.1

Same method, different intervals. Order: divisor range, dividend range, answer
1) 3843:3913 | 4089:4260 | 1.43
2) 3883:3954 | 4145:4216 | 1.46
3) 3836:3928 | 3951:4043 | 1.22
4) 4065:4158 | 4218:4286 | 1.10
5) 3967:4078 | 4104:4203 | 1.11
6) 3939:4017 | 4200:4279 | 1.26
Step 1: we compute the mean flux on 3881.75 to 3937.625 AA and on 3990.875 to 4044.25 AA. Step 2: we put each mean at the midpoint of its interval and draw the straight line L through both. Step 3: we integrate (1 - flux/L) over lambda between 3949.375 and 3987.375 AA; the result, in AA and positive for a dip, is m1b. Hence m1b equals 4.27 AA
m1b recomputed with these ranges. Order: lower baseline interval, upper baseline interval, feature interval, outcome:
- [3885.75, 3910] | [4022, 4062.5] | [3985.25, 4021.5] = -2.79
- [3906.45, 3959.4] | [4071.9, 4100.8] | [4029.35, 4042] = -1.22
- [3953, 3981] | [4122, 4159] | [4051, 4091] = -3.00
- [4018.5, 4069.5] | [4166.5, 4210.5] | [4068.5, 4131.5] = 4.33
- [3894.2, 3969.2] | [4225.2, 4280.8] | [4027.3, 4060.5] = -4.67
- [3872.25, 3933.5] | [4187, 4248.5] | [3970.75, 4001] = -1.10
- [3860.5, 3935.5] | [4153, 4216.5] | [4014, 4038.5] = -3.90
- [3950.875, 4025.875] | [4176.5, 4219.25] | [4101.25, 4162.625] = 1.45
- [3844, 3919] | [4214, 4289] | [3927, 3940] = 3.84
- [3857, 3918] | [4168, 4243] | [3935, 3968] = 1.59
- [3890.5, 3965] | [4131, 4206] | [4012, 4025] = -2.23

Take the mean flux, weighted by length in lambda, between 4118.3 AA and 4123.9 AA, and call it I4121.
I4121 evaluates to 11.9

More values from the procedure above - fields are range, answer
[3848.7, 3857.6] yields 10.6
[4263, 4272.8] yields 11.8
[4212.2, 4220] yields 12.9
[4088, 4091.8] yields 11.3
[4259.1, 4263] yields 13.4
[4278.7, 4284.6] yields 12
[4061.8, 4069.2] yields 11.3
